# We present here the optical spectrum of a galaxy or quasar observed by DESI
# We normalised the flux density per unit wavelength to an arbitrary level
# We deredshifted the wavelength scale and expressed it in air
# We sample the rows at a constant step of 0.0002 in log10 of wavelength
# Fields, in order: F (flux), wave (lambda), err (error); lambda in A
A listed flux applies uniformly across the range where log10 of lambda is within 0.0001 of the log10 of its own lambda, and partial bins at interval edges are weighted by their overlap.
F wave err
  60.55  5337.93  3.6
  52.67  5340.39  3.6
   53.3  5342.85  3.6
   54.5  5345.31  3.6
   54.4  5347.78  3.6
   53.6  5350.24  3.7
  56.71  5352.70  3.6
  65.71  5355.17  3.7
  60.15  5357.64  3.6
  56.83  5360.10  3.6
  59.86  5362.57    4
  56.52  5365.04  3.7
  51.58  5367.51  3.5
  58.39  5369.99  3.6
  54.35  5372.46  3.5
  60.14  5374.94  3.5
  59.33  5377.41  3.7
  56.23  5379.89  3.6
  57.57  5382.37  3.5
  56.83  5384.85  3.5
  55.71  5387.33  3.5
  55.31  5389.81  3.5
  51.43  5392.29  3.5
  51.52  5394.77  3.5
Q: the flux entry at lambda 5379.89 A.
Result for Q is 56.23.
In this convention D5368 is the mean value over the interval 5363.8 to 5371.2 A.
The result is 55.4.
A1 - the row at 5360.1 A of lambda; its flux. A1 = 56.83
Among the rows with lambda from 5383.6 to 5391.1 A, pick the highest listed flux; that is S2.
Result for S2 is 56.83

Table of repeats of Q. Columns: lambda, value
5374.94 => 60.14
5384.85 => 56.83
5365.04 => 56.52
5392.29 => 51.43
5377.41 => 59.33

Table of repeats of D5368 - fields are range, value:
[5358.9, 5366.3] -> 57.7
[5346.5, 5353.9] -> 54.9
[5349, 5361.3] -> 58.6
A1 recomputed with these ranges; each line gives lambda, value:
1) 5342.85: 53.3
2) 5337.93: 60.55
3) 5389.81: 55.31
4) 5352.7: 56.71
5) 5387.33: 55.71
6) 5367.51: 51.58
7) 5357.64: 60.15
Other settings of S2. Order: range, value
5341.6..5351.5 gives 54.5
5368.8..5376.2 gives 60.14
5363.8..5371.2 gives 58.39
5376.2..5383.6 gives 59.33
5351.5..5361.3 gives 65.71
